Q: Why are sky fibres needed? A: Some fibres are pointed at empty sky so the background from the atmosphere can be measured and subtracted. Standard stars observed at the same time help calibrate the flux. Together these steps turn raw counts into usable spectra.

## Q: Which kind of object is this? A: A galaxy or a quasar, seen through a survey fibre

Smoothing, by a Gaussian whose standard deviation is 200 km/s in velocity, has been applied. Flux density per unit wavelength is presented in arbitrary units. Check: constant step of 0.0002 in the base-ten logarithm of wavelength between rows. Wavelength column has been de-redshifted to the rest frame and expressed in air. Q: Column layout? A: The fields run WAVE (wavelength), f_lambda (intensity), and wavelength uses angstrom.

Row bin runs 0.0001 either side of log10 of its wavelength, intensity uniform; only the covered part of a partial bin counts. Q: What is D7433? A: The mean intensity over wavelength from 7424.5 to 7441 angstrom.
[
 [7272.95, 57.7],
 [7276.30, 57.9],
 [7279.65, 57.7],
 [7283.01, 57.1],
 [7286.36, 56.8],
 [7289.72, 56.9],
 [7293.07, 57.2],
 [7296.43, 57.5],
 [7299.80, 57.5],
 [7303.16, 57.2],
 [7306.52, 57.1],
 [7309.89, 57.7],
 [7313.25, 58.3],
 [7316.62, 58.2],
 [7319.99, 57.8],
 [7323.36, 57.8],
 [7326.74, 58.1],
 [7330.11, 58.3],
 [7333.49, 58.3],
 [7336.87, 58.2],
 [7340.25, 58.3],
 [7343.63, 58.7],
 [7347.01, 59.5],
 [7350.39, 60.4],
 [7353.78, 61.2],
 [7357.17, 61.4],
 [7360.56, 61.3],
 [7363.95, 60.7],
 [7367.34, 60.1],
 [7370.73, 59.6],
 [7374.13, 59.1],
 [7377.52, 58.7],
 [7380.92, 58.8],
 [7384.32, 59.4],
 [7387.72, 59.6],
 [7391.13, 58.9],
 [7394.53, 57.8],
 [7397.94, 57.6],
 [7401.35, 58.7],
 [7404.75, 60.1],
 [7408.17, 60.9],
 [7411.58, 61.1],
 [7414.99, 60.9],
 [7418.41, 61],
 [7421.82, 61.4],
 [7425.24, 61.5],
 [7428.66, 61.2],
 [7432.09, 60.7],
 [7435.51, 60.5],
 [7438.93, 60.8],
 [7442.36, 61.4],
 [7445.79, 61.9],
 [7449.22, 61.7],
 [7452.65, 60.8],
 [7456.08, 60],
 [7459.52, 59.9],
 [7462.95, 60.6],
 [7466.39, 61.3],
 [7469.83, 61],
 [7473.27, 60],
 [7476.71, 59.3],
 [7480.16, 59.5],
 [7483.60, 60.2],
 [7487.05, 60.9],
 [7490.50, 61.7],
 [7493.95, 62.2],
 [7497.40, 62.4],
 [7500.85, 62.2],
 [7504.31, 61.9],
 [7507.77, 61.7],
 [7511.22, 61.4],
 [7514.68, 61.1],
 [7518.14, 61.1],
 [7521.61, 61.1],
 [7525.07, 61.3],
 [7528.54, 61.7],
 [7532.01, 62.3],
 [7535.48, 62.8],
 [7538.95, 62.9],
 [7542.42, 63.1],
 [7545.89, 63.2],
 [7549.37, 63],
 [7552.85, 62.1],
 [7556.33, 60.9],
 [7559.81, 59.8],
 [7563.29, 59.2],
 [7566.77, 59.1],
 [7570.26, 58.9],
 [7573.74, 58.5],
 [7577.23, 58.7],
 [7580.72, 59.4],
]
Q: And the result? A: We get 60.9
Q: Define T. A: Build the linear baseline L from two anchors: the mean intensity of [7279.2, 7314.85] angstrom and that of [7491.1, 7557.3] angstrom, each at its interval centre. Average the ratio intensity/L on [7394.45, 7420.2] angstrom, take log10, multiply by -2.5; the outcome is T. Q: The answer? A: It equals -0.01 mag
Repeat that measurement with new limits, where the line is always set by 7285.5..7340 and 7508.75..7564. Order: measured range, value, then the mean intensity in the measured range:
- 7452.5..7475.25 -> 0.00 mag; 60.5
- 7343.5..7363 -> -0.04 mag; 60.6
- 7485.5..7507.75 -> -0.01 mag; 61.9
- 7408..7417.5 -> -0.03 mag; 61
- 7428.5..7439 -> -0.02 mag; 60.7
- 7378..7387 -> 0.00 mag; 59.1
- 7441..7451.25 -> -0.03 mag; 61.6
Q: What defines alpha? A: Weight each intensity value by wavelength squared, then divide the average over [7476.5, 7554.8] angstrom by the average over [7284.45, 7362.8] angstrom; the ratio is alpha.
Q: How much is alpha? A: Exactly 1.1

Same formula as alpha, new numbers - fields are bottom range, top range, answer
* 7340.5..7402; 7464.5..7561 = 1.07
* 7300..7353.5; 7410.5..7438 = 1.07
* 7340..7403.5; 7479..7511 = 1.07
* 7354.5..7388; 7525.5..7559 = 1.09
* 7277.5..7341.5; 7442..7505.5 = 1.11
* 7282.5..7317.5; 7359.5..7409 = 1.06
